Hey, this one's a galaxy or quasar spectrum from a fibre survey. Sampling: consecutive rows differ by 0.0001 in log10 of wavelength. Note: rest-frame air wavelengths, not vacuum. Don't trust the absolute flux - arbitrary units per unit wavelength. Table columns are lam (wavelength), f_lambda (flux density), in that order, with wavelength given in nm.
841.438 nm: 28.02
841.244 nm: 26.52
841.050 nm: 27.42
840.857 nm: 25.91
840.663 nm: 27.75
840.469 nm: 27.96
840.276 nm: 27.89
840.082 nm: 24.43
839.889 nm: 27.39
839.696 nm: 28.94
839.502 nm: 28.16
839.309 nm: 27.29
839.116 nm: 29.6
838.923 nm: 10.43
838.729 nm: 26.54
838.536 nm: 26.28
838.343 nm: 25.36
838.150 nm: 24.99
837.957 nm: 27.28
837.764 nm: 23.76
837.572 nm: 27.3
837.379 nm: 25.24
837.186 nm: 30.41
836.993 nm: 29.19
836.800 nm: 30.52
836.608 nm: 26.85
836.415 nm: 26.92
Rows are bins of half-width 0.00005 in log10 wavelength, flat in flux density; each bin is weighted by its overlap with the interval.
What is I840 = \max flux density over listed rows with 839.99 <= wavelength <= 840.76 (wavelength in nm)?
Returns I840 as 27.96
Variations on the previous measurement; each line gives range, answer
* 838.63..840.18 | 29.6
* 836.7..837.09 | 30.52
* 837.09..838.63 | 30.41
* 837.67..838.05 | 27.28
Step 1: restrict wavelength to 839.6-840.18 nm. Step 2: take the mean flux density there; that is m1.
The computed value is 26.9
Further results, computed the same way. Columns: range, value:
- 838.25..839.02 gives 22.1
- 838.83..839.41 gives 22.6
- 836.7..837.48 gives 28.8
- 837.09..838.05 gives 26.8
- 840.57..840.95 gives 26.8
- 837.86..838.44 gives 25.9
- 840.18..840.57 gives 27.9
